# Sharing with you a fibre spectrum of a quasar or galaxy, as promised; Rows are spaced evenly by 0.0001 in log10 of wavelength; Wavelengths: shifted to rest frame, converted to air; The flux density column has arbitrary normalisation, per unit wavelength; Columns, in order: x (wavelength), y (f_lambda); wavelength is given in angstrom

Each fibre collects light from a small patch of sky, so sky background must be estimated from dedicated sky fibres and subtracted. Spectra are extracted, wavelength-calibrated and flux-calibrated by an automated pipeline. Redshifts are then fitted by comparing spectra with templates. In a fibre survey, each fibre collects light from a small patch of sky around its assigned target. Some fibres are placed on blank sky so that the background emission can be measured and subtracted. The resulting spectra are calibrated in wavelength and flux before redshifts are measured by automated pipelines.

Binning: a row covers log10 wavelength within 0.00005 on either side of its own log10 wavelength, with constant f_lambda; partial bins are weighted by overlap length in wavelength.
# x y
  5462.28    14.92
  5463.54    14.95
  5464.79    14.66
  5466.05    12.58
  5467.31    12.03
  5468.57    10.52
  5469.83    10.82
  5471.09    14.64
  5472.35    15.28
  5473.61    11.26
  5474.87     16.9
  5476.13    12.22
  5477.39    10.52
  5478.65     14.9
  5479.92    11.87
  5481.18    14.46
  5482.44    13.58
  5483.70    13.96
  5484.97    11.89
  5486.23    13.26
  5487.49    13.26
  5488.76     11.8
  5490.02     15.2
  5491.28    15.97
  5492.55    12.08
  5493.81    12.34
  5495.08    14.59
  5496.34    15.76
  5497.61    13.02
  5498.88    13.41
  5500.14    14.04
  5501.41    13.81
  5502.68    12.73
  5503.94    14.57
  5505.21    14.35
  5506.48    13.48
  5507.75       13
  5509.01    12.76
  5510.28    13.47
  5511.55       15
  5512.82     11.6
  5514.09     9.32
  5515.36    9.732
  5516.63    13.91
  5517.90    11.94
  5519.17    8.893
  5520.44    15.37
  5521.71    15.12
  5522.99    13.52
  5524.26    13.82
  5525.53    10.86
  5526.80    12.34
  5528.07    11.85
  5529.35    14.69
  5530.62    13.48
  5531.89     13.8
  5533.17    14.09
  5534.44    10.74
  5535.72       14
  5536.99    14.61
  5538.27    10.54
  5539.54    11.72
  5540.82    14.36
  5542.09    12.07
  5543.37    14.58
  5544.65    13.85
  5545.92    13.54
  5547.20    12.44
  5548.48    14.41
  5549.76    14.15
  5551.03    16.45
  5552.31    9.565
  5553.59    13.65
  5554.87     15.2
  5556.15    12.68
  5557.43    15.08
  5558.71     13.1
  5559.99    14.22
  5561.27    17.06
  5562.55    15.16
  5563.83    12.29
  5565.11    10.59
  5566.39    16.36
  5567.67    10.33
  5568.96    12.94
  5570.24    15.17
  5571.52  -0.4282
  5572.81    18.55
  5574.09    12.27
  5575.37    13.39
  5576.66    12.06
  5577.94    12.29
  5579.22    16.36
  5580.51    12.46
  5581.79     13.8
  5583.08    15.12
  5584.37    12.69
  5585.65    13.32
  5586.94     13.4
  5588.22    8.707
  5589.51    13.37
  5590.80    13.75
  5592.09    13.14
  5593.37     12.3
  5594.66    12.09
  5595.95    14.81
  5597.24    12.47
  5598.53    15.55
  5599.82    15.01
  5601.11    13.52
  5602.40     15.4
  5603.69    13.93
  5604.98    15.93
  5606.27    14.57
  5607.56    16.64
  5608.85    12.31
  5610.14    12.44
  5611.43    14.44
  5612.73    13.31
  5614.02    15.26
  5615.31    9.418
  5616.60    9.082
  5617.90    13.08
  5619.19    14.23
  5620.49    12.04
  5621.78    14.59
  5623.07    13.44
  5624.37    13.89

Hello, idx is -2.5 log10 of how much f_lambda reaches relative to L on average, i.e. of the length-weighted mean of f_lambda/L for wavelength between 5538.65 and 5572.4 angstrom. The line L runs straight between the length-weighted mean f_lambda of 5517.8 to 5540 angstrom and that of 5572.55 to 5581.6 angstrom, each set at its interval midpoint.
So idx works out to 0.02 mag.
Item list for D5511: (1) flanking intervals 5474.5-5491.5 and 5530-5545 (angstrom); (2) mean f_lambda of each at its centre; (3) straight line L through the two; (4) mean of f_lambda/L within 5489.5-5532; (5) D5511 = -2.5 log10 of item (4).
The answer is 0.01 mag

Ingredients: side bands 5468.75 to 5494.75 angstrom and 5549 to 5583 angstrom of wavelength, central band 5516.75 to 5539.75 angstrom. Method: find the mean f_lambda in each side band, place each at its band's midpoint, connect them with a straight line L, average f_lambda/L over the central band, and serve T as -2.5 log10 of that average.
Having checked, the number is 0.032 mag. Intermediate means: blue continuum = 13.3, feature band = 12.9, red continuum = 13.3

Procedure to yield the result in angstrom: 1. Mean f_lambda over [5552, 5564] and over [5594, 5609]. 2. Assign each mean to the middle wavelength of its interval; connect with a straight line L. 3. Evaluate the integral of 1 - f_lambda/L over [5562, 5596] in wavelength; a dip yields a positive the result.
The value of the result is 3.4 angstrom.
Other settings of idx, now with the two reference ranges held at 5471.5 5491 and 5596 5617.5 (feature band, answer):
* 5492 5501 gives -0.01 mag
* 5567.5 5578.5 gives 0.15 mag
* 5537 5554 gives 0.03 mag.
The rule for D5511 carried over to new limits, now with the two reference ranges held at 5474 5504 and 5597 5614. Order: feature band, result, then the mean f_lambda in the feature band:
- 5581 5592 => 0.10 mag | 13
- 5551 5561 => 0.02 mag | 13.7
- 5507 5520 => 0.14 mag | 12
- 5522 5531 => 0.07 mag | 13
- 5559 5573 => 0.11 mag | 12.8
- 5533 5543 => 0.09 mag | 12.8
